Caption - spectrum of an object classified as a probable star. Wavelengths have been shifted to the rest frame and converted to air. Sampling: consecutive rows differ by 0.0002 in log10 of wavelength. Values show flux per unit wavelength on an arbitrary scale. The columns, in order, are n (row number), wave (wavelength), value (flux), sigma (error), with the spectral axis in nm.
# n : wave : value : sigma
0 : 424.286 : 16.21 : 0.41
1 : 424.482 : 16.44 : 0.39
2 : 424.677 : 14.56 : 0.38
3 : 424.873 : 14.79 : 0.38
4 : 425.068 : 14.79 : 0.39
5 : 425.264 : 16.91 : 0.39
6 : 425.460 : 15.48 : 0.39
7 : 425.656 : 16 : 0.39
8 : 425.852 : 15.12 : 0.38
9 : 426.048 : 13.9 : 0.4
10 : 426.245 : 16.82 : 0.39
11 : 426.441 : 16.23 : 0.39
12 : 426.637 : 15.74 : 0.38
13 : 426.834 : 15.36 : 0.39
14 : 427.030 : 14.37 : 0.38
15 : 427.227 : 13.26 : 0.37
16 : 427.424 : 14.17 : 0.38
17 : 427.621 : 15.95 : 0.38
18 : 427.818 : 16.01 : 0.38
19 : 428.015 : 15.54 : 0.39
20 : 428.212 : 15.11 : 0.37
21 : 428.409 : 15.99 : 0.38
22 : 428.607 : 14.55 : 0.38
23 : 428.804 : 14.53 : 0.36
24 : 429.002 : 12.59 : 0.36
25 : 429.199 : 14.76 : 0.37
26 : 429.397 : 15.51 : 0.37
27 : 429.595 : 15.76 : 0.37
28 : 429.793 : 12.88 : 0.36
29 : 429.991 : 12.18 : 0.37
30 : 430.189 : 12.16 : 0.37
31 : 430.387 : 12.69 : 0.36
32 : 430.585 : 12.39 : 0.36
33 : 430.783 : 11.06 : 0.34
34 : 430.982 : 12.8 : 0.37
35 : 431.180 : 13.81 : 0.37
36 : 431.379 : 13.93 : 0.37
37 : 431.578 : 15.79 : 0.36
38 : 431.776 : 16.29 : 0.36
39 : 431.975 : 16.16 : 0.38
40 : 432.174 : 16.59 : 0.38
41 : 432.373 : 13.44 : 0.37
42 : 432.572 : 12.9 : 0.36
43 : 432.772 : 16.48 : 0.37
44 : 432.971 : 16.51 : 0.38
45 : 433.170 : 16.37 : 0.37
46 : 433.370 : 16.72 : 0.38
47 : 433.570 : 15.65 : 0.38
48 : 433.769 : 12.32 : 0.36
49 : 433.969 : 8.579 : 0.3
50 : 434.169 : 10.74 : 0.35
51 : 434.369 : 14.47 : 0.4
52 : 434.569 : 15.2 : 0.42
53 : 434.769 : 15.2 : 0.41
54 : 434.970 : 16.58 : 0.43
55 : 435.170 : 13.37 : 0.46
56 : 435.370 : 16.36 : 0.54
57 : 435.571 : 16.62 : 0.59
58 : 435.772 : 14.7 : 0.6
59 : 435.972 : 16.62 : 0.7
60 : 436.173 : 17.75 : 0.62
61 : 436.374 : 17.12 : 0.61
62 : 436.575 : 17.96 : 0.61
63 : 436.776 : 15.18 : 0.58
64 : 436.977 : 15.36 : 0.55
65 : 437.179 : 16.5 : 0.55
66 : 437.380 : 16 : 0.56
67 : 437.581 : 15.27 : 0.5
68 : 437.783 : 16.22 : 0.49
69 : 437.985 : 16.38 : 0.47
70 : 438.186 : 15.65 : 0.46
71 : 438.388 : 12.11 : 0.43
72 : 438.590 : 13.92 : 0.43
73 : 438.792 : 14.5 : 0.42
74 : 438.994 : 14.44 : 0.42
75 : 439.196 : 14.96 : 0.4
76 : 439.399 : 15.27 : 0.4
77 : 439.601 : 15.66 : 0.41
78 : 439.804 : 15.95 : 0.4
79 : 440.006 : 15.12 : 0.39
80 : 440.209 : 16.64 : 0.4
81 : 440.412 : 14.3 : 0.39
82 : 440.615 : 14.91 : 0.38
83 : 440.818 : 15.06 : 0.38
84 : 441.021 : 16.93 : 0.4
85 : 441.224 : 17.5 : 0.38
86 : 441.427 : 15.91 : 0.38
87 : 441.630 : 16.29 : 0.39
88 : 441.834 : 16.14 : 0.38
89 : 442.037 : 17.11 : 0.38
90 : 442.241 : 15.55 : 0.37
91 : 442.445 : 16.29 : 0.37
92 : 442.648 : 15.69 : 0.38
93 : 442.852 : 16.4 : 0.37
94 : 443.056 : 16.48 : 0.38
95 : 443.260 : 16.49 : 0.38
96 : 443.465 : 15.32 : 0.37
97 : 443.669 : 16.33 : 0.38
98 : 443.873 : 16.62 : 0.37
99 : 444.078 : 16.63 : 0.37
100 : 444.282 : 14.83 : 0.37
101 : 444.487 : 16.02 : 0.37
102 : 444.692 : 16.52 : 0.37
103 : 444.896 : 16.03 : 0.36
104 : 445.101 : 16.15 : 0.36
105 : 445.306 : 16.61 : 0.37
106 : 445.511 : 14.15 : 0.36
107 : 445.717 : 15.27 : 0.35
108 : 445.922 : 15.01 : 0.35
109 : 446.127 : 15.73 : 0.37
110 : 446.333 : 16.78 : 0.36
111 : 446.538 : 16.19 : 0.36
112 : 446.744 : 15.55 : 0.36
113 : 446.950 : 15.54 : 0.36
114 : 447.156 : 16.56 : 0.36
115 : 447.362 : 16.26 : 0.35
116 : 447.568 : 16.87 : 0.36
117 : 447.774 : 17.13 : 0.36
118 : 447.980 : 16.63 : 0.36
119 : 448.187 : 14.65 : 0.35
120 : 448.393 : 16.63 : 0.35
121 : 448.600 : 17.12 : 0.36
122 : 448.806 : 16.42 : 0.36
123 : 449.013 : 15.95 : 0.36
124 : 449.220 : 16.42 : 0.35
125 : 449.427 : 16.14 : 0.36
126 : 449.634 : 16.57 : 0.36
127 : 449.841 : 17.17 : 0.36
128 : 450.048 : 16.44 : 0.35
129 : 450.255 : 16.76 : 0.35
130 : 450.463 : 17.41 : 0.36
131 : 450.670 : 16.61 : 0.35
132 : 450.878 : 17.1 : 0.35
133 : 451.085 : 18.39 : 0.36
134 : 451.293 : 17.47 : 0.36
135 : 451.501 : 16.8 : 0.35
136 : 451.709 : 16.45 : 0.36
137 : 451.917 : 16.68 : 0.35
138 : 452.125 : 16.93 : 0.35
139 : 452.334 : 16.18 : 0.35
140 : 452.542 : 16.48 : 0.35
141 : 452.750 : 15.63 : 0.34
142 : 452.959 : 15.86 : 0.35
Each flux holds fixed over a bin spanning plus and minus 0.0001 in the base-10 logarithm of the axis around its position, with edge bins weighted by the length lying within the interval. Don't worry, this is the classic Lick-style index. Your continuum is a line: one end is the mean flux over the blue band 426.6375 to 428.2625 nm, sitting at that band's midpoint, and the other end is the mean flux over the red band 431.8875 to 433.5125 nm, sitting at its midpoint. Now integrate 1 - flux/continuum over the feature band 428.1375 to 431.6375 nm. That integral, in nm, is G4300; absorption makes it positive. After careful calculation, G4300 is 0.35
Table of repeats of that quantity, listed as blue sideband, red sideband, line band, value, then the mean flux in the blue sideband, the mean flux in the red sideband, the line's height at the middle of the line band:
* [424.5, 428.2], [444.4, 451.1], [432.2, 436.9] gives 0.17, 15.3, 16.3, 15.7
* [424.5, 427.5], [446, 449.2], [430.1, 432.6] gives 0.26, 15.2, 16.3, 15.5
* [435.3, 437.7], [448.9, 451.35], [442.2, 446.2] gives 0.17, 16.3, 16.9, 16.6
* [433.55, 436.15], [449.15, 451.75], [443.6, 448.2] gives 0.05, 14.4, 16.9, 16.2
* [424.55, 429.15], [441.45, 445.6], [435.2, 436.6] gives -0.08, 15.1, 16.1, 15.6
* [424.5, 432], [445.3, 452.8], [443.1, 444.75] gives -0.01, 14.6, 16.4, 16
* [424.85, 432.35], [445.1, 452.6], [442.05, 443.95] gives -0.03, 14.7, 16.4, 15.9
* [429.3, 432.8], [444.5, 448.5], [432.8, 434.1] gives -0.01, 14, 16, 14.3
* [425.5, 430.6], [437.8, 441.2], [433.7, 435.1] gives 0.15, 14.6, 15.2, 14.9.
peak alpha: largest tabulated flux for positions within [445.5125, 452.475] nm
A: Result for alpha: 18.39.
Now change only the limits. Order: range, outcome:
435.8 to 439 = 17.96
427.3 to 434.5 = 16.72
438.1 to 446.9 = 17.5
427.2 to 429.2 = 16.01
